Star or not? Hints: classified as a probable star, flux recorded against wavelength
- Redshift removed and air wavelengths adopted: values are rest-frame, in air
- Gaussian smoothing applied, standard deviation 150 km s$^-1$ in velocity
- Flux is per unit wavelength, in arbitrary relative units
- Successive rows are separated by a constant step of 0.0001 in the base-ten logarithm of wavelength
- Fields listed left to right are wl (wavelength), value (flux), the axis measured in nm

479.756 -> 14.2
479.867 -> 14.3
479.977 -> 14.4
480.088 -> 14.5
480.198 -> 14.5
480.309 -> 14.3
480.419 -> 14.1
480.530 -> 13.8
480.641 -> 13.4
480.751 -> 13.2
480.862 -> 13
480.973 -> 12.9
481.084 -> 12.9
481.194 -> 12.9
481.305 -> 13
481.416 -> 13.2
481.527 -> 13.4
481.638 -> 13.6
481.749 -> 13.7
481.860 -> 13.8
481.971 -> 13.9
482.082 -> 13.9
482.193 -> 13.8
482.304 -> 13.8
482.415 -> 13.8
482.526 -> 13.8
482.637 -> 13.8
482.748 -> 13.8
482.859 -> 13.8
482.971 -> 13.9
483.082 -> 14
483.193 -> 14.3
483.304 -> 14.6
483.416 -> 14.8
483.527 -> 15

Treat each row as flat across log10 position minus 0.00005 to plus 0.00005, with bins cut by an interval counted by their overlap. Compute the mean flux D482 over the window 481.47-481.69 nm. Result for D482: 13.5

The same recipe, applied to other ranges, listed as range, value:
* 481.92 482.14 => 13.9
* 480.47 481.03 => 13.2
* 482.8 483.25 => 14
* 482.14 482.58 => 13.8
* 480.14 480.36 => 14.4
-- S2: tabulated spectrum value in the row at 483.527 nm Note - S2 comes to 15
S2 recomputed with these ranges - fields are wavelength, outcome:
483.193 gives 14.3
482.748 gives 13.8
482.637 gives 13.8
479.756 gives 14.2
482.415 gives 13.8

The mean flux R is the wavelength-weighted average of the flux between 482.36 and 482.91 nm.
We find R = 13.8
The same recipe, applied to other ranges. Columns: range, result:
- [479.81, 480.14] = 14.4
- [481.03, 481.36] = 13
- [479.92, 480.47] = 14.4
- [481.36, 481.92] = 13.5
